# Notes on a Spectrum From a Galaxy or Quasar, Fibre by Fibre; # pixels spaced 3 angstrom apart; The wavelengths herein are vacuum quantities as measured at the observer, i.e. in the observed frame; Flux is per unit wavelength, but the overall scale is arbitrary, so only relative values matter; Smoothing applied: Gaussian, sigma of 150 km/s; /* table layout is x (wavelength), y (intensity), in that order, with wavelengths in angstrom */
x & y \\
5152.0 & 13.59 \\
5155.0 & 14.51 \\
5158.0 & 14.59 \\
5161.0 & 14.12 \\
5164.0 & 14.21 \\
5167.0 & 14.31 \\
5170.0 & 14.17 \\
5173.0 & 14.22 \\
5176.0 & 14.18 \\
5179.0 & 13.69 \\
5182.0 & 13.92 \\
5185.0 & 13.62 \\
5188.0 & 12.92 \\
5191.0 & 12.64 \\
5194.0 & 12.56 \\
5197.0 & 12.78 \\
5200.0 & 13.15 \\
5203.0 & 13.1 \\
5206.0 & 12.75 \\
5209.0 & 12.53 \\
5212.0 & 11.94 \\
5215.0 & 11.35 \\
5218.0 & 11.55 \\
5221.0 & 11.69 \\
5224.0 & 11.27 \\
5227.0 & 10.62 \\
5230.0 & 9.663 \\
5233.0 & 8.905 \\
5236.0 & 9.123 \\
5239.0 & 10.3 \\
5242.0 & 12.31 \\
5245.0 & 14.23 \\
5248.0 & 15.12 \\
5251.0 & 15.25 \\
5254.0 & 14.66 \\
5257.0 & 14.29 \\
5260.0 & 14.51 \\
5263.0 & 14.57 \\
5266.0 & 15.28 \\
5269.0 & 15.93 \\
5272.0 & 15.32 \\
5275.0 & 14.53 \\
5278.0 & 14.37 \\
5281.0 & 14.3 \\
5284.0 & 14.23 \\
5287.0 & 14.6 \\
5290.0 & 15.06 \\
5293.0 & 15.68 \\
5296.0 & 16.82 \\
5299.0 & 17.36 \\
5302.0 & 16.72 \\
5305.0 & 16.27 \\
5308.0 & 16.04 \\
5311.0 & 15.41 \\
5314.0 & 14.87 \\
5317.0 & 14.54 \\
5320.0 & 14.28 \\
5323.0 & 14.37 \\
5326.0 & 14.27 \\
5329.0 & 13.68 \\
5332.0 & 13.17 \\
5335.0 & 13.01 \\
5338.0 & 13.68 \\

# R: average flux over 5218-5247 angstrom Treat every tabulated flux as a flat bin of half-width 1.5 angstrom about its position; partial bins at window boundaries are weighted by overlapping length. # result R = 11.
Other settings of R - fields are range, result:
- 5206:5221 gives 11.9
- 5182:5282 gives 13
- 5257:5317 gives 15.3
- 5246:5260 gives 14.8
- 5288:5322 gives 15.7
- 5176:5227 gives 12.6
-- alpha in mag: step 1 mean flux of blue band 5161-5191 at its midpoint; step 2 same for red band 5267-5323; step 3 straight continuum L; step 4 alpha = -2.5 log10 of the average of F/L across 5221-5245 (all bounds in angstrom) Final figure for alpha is 0.34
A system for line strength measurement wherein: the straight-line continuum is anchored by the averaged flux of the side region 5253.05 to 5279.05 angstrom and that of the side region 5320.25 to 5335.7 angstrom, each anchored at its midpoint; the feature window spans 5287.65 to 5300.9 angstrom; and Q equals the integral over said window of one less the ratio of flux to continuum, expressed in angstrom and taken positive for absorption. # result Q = -1.6 angstrom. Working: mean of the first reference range 14.8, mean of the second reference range 13.8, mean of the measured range 16.1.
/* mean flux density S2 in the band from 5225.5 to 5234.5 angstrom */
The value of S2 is 9.73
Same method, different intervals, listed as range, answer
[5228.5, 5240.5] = 9.5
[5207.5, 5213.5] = 12.2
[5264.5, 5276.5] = 15.3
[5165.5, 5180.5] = 14.1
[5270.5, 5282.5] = 14.6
